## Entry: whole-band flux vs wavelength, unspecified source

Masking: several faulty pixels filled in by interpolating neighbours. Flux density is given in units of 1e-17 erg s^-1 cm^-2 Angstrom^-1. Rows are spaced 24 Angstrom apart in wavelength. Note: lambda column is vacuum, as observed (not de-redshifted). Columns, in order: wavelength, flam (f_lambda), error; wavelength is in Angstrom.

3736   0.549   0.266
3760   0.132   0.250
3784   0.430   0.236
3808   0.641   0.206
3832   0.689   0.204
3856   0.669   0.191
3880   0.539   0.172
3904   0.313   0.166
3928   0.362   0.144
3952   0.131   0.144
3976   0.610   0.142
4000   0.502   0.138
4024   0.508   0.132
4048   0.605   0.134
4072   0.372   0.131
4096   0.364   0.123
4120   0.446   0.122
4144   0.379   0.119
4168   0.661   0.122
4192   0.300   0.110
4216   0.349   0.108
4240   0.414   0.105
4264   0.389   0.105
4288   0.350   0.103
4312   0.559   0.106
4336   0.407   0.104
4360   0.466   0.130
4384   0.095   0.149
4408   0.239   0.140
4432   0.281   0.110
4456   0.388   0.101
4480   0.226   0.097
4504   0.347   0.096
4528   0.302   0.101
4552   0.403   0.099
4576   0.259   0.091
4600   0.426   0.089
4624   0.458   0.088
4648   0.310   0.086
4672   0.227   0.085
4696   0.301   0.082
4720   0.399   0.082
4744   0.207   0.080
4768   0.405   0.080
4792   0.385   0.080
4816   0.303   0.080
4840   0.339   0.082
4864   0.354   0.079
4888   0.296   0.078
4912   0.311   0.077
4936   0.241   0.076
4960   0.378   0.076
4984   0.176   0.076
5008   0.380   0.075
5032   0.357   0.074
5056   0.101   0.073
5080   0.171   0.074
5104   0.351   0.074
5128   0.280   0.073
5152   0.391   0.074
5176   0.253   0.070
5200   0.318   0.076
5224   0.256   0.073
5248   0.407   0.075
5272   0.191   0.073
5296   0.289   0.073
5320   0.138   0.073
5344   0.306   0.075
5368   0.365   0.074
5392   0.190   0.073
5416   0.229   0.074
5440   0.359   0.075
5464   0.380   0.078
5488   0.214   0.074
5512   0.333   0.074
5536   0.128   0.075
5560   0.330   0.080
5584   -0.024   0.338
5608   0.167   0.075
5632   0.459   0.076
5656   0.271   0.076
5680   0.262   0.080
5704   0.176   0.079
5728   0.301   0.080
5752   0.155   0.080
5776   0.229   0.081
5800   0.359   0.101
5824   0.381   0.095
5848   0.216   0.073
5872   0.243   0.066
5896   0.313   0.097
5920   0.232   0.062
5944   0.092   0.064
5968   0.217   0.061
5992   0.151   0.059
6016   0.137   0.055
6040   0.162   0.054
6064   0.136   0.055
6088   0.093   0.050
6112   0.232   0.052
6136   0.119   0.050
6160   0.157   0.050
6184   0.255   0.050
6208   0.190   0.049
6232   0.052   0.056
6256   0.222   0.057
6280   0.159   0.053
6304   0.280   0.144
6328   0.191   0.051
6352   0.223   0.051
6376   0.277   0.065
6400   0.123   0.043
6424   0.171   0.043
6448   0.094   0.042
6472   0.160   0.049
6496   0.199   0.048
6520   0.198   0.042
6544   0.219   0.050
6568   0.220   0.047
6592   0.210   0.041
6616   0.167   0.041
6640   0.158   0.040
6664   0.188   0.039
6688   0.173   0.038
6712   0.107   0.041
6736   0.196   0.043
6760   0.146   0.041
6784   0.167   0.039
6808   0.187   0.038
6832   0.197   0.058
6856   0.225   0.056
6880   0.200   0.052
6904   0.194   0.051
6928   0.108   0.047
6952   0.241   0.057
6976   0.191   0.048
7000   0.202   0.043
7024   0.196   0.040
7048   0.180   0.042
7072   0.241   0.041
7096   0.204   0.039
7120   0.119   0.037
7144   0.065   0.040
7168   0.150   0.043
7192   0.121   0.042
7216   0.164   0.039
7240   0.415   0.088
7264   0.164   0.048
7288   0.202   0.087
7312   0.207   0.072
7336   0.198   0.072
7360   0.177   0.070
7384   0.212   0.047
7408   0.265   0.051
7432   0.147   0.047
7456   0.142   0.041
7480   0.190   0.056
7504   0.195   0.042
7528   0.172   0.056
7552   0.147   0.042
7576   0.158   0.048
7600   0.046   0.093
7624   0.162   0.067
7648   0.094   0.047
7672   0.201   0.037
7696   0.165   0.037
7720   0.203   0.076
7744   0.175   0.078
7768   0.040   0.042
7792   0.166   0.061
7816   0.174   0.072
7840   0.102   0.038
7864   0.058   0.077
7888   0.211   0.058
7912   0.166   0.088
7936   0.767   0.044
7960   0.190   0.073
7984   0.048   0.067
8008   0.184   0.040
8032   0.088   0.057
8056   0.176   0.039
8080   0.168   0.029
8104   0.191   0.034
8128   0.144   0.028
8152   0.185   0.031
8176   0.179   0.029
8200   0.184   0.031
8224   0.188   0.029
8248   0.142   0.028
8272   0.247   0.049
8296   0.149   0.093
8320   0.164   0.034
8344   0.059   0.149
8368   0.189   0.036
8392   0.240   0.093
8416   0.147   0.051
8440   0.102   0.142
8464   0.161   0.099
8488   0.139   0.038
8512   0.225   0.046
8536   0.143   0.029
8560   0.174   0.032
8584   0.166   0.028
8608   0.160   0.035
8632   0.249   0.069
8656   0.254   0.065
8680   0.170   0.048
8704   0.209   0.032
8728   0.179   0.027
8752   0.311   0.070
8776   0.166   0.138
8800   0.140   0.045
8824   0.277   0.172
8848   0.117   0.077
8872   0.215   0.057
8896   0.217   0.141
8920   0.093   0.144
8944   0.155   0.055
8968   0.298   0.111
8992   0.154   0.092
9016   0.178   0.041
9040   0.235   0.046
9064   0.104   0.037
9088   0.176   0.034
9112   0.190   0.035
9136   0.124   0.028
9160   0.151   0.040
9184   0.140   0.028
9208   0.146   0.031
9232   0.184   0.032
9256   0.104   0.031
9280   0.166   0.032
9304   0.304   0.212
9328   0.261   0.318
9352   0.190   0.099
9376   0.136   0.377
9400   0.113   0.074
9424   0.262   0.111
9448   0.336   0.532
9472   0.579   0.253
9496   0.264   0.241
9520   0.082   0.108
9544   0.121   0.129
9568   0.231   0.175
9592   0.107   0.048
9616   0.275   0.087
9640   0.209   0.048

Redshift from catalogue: 1.128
